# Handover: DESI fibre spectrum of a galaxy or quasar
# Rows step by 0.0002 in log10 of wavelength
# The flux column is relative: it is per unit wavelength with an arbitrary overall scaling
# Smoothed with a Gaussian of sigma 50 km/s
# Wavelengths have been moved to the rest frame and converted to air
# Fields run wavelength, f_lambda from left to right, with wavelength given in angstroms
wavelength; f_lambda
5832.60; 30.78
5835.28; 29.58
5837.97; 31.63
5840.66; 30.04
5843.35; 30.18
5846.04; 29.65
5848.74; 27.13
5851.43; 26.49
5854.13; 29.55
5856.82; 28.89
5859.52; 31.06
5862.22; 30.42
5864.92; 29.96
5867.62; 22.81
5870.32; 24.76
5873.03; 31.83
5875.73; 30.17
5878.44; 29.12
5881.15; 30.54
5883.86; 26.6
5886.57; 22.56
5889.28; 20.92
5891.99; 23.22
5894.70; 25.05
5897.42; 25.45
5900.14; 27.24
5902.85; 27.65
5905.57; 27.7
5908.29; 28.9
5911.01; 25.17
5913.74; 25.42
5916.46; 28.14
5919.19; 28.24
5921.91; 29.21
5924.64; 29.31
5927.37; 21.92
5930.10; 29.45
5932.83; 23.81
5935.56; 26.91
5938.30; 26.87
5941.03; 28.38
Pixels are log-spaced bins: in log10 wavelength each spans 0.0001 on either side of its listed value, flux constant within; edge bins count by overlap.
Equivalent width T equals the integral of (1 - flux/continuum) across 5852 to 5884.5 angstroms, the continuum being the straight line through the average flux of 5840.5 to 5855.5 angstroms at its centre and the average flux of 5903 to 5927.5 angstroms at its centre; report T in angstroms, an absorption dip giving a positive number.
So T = -0.53 angstroms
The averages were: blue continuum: 28.7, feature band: 28.8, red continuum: 27.4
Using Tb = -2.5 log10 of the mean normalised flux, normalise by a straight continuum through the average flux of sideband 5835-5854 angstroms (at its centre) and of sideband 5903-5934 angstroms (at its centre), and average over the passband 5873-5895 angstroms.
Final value 0.07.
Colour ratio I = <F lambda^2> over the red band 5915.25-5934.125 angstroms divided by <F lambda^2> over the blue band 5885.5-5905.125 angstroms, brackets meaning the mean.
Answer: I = 1.11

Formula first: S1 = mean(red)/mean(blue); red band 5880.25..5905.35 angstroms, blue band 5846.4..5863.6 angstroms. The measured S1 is 0.88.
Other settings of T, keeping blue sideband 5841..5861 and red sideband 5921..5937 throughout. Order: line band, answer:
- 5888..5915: 1.8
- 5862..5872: 0.6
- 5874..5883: -0.5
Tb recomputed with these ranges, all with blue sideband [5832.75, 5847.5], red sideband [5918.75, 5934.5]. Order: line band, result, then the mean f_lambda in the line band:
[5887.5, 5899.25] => 0.185 mag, 23.8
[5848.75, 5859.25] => 0.047 mag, 28.5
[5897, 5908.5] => 0.017 mag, 27.4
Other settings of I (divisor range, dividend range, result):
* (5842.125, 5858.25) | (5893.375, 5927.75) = 0.96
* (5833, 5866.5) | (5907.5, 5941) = 0.94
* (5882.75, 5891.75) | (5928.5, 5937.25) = 1.16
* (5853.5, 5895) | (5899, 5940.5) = 1.01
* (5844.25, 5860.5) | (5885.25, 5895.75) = 0.81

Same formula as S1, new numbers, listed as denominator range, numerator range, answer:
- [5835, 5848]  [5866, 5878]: 0.92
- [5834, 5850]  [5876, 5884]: 0.98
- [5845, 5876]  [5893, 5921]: 0.94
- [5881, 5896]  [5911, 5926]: 1.14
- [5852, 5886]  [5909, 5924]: 0.96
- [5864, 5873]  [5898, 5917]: 1.02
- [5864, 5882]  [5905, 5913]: 0.95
